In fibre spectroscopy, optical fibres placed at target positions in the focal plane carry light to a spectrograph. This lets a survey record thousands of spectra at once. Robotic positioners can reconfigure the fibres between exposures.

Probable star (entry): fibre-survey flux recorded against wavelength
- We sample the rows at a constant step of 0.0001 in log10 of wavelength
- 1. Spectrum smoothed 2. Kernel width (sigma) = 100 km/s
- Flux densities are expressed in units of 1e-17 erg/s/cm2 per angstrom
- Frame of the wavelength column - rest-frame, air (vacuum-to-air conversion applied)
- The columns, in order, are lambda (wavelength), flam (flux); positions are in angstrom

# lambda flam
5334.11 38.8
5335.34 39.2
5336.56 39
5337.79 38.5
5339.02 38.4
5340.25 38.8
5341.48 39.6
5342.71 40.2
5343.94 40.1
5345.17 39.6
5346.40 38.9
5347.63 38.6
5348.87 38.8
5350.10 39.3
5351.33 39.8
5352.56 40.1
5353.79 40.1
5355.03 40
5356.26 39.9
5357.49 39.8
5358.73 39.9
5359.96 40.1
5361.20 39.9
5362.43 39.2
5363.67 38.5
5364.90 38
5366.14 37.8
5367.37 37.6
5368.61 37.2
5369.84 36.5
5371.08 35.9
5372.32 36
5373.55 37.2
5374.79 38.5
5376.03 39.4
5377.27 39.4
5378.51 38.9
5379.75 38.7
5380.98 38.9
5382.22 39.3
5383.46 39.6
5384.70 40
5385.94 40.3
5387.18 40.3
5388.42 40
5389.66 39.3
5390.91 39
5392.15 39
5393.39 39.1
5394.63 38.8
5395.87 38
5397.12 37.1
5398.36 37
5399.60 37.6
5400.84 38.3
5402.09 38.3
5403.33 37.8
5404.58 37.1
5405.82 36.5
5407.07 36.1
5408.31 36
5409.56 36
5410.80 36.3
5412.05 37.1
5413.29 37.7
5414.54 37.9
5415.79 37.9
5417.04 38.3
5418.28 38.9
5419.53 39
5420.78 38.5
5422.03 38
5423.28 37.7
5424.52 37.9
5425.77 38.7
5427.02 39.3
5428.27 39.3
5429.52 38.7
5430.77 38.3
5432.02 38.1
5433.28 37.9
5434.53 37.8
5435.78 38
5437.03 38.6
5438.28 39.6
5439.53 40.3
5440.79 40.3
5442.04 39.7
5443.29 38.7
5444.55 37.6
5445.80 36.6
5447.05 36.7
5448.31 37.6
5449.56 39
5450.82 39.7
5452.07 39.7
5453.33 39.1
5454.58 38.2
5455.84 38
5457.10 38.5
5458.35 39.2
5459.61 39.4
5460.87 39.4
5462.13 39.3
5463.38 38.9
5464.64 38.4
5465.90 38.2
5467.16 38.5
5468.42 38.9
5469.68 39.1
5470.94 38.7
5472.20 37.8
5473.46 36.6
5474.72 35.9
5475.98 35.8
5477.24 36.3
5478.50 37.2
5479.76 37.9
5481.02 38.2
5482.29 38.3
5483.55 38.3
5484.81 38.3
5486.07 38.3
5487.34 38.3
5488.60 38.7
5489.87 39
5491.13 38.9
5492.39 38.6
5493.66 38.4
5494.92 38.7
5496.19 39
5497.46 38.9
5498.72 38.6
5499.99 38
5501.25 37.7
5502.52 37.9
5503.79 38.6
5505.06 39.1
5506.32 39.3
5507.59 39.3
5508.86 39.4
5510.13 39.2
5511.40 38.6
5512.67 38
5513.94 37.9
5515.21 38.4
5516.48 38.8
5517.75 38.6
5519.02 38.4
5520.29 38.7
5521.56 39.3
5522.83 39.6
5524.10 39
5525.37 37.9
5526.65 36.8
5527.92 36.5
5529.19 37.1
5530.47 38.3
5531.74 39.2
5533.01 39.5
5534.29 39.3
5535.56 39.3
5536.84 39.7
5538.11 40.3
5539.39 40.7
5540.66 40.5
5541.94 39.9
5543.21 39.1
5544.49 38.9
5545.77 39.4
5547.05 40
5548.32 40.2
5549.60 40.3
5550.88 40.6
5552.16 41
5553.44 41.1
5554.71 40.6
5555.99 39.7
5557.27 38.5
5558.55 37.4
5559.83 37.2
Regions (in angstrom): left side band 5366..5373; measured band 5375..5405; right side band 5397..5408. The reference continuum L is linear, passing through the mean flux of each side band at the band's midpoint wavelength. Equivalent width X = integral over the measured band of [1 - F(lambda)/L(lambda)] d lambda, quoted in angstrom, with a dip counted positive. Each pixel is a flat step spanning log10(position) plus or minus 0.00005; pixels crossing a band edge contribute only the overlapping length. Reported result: -1.4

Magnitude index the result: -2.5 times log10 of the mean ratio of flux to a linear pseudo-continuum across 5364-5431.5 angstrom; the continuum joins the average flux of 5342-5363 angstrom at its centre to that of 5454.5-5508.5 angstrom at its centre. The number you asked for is 0.03 mag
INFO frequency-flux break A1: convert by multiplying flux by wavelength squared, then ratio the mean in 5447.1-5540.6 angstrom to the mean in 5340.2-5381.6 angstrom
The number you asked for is 1.0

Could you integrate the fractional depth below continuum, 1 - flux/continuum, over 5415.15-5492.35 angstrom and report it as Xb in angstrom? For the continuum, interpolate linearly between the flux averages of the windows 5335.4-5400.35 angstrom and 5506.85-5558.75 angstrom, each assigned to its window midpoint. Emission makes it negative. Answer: 1.3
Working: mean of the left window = 38.9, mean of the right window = 39.2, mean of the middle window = 38.4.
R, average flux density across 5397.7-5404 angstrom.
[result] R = 37.8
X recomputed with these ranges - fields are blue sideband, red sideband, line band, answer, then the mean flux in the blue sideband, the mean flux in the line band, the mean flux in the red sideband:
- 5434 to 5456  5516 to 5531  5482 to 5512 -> -0.2 angstrom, 38.6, 38.6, 38.2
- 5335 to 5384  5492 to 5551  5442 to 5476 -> 0.5 angstrom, 38.9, 38.3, 38.9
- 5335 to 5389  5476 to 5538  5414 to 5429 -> 0.1 angstrom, 39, 38.5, 38.5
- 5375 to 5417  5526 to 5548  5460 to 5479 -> 0.4 angstrom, 38.3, 38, 39.1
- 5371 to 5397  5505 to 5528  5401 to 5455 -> 0.9 angstrom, 38.9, 38.2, 38.6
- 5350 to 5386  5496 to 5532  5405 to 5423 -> 0.6 angstrom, 38.8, 37.4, 38.5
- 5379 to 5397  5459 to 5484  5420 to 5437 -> 0.1 angstrom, 39.2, 38.3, 38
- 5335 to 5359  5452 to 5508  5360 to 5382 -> 0.6 angstrom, 39.4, 38.2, 38.4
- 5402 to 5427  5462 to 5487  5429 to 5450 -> -0.4 angstrom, 37.6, 38.4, 37.9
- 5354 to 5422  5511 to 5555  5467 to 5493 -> 0.6 angstrom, 38.3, 38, 39.2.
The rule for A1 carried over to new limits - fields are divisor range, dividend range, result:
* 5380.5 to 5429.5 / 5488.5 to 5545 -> 1.06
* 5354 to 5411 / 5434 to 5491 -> 1.03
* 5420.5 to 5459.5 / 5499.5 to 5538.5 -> 1.03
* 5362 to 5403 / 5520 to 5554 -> 1.08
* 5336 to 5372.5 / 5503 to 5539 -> 1.06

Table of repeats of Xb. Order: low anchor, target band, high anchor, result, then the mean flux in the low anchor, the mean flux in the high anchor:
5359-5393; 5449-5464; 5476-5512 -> -0.2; 38.7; 38.4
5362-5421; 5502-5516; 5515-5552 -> 0.1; 38.1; 39.1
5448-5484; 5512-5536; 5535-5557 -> 0.7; 38.3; 40.1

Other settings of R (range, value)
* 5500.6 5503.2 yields 37.8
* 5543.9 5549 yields 39.6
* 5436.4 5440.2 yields 39.5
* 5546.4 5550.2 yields 40.2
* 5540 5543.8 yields 39.9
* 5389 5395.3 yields 39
